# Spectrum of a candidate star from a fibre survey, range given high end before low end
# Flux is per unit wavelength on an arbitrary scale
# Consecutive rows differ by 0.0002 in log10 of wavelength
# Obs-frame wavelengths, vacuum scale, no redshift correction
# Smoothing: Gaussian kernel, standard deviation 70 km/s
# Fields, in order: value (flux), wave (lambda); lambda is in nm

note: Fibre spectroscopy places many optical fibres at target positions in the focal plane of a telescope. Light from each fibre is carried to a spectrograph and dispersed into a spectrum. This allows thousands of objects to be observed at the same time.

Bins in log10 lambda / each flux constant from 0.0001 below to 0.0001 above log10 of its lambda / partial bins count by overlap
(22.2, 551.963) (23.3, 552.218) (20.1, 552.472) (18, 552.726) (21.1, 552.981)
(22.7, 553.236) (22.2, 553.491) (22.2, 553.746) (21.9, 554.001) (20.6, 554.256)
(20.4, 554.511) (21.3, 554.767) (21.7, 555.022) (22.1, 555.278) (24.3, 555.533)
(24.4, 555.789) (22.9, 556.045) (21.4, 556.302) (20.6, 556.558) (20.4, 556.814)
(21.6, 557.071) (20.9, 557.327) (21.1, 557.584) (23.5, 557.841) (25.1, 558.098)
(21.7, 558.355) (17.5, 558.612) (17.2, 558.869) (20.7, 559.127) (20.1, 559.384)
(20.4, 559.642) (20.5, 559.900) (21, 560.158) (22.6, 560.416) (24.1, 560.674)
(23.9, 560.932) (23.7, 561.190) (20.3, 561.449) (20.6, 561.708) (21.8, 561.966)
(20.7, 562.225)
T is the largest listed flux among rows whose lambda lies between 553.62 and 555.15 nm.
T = 22.2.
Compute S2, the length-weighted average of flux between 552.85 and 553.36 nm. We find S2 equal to 21.8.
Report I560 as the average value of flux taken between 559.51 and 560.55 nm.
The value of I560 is 21.1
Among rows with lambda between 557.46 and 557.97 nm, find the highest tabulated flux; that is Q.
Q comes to 23.5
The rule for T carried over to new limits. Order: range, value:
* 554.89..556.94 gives 24.4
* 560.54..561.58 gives 24.1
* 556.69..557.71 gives 21.6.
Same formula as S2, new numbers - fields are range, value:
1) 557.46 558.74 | 21.8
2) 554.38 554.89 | 20.8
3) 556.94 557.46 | 21.2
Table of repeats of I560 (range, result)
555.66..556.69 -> 22.3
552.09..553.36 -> 21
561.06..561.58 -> 22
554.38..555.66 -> 22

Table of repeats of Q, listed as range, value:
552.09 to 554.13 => 23.3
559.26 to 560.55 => 22.6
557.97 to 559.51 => 25.1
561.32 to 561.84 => 20.6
